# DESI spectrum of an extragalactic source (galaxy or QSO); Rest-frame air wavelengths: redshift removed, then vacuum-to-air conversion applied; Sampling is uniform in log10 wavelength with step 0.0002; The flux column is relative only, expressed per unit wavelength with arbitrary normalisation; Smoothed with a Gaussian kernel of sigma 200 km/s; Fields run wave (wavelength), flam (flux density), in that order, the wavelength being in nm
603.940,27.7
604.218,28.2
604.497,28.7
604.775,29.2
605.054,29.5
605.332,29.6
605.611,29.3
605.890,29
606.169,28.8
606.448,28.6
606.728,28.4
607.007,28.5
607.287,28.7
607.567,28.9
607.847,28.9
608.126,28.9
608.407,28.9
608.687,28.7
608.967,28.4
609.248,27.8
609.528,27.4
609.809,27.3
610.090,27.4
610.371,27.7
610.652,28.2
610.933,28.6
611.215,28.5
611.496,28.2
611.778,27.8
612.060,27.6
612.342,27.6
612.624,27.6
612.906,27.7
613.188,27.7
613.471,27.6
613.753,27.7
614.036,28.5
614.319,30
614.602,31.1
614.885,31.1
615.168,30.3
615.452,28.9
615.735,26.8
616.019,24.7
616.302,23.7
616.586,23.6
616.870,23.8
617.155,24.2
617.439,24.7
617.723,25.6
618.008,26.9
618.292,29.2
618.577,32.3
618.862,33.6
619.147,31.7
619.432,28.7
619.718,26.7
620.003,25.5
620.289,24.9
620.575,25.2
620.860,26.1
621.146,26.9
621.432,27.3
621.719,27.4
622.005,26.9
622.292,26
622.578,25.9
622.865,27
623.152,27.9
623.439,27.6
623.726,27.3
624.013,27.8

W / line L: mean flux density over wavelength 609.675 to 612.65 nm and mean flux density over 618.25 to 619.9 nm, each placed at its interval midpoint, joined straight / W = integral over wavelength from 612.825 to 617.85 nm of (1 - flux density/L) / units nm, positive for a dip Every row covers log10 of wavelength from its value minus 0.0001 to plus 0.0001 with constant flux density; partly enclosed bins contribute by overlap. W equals 0.35 nm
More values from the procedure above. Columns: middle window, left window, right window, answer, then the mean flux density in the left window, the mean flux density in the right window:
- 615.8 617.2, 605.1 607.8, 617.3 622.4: 0.19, 28.9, 27.5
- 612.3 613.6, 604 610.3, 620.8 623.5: 0.01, 28.6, 26.9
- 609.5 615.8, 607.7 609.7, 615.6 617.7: -0.45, 28.4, 24.6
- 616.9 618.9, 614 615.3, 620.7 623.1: 0.08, 30.3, 26.7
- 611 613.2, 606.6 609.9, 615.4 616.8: -0.08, 28.4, 25.2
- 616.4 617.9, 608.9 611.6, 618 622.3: 0.19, 27.9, 27.9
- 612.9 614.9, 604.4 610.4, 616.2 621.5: -0.09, 28.6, 26.9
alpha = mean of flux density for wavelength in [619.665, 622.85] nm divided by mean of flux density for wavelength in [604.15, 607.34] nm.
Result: 0.91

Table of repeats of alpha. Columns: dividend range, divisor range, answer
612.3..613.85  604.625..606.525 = 0.95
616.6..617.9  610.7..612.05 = 0.87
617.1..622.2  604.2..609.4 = 0.95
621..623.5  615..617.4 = 1.05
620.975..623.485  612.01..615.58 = 0.94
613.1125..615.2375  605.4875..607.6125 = 1.02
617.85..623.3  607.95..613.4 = 0.99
